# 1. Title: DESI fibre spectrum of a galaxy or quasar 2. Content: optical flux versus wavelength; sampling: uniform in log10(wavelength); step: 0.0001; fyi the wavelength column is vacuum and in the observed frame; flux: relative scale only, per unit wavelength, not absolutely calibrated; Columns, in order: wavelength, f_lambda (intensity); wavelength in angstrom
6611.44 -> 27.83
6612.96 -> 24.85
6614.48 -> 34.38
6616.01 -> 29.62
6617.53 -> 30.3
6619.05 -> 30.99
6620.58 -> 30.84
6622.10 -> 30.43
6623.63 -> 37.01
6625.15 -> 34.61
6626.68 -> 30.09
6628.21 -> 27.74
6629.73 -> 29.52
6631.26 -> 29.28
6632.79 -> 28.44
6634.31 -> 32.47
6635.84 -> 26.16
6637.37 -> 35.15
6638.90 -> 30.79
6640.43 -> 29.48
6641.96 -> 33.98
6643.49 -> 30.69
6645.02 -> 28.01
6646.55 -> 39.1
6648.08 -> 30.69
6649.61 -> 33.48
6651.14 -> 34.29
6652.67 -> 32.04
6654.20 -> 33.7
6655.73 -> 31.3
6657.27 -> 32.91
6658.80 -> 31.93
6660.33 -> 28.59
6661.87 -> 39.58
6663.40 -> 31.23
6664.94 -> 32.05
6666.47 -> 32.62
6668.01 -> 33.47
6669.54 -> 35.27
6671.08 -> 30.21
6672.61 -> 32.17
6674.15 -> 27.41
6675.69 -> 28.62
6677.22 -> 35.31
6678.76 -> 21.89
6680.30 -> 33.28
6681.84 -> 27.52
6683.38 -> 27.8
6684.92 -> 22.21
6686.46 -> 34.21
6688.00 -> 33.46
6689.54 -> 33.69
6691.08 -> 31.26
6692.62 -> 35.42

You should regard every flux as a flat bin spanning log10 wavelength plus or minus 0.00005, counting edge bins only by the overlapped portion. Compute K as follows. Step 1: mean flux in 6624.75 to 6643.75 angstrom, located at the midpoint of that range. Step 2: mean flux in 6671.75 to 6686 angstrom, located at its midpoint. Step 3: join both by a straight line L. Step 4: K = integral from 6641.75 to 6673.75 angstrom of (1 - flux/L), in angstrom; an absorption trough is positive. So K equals -3.4 angstrom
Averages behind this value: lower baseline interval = 30.6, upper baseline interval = 28.6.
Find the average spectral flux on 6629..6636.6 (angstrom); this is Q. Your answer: 29.2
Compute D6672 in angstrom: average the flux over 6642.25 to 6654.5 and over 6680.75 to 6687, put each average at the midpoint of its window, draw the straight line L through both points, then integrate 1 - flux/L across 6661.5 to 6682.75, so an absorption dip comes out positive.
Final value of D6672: -1.23 angstrom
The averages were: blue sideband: 32.8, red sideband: 28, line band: 31.3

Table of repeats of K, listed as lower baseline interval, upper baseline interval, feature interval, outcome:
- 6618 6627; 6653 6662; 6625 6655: 0.93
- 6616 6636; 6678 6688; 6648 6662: -1.52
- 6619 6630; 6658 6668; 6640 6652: -0.13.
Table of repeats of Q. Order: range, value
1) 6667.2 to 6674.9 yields 31.7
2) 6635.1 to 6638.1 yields 30.6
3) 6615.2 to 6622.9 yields 30.5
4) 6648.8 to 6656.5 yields 33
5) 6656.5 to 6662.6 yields 33.2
